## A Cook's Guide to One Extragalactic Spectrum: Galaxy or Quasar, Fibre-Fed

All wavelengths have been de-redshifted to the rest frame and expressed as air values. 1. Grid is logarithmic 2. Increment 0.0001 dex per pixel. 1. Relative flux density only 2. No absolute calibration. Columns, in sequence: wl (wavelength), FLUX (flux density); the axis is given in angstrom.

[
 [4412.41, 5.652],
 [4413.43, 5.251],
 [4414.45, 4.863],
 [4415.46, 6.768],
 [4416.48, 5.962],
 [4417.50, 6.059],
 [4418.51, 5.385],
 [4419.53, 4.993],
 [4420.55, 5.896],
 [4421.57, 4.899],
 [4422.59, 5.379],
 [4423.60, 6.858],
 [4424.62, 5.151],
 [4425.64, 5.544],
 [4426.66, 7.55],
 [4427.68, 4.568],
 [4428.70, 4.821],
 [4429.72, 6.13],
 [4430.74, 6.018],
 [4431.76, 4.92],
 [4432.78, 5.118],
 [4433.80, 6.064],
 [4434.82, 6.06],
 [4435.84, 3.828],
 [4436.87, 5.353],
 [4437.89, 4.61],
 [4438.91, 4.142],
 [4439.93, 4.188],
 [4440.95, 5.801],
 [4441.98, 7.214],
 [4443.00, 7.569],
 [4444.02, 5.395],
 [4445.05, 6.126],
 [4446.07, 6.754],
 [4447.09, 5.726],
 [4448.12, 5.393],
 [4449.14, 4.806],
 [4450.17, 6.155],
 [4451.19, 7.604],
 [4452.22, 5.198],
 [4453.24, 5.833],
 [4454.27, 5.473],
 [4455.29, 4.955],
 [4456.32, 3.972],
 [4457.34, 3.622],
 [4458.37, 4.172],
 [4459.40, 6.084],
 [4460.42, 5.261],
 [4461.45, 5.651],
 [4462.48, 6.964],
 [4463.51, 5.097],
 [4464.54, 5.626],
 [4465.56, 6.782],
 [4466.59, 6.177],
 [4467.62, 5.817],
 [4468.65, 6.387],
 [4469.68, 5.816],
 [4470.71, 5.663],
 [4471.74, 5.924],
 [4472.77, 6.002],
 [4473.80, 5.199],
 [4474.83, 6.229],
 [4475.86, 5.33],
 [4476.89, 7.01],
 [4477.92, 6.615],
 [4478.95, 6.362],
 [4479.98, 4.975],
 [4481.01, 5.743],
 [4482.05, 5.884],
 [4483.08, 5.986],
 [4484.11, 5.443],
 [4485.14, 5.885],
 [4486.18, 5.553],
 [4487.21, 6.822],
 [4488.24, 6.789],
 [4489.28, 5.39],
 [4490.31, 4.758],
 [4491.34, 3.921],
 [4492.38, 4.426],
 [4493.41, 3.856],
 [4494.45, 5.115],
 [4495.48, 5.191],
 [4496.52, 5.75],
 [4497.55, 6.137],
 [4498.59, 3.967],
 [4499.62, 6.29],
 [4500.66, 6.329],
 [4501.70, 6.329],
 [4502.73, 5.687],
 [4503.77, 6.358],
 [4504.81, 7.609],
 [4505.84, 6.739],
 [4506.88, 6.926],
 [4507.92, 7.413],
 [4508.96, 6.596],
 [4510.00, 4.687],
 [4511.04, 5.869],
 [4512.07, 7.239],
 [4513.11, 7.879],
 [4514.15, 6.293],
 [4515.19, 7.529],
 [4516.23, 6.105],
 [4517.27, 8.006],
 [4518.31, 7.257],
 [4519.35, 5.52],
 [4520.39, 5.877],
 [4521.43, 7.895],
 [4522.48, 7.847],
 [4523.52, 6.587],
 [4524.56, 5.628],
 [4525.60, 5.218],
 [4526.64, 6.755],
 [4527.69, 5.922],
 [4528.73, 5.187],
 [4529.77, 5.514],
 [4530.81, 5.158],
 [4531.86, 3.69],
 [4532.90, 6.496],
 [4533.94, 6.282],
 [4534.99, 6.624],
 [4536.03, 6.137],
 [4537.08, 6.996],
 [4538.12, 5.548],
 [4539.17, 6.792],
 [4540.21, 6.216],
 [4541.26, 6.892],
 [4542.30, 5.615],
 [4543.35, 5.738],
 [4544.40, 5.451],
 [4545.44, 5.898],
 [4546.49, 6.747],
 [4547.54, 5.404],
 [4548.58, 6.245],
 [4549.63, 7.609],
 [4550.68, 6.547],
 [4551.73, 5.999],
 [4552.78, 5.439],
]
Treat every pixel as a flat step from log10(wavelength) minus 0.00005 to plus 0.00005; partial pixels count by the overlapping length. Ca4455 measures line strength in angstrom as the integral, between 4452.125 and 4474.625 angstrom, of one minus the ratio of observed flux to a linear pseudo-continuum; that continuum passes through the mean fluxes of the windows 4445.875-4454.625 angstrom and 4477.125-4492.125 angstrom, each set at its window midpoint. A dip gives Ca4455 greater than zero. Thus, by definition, 1.0 angstrom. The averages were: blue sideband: 5.86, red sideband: 5.72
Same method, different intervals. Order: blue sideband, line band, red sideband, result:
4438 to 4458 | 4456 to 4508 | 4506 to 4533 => 1.7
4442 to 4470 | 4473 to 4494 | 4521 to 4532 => 0.8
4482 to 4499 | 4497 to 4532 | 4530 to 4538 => -4.3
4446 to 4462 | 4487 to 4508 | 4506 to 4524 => 2.1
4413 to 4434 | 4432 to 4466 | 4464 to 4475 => 1.6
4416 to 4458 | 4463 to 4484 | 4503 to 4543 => -0.1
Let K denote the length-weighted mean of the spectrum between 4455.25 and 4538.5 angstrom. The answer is 5.94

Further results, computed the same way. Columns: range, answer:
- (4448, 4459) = 5.2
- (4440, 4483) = 5.8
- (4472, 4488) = 5.95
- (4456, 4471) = 5.56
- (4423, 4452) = 5.69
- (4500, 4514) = 6.58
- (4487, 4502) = 5.36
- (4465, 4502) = 5.71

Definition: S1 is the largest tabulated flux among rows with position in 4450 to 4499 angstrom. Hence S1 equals 7.604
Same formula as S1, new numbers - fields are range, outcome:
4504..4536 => 8.006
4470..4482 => 7.01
